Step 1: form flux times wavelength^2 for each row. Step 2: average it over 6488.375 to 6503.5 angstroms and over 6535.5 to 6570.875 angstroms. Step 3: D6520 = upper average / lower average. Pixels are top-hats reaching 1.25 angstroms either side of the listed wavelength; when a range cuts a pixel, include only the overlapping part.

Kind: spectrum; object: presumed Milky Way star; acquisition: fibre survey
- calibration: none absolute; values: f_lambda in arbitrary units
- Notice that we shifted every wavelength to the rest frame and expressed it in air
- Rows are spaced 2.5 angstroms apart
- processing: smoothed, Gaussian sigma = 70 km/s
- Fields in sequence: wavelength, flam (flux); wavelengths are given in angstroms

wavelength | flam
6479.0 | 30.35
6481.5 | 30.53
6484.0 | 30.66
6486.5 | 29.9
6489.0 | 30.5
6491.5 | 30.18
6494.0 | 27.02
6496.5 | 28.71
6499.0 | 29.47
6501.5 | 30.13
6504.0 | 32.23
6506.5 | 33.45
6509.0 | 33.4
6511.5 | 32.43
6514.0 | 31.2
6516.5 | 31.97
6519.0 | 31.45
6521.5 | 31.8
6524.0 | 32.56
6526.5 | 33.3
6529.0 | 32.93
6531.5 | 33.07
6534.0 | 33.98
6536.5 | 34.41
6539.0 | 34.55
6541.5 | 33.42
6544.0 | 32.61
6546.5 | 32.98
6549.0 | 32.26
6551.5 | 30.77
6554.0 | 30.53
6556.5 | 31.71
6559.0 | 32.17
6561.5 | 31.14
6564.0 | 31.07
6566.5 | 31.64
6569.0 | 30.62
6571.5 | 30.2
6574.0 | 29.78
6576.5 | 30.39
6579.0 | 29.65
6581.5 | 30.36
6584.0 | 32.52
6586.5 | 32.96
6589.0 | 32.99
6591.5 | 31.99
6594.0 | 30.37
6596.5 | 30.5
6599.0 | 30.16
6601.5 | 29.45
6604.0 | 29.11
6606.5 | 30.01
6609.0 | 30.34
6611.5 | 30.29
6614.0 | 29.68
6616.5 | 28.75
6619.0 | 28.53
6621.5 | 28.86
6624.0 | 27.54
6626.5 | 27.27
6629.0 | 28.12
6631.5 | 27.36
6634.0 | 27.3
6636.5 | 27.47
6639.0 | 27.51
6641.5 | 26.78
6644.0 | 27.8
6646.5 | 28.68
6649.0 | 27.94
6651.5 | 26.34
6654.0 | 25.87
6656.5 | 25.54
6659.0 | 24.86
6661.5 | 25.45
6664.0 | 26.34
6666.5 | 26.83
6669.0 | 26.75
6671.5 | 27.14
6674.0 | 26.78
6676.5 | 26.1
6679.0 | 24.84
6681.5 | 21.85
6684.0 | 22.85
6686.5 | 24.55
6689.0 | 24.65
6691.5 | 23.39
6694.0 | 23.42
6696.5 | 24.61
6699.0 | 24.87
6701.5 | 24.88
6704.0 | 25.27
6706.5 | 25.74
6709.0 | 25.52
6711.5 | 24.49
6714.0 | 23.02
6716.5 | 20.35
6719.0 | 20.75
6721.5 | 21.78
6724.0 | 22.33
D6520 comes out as 1.11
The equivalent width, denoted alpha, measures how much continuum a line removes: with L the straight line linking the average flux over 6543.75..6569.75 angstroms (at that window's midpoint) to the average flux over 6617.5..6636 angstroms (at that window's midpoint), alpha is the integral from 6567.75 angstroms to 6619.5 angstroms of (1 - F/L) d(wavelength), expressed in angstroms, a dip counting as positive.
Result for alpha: -1.5 angstroms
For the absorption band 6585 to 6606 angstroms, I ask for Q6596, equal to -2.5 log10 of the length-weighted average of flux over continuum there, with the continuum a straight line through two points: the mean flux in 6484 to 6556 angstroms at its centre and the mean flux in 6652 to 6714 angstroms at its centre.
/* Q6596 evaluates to -0.081 mag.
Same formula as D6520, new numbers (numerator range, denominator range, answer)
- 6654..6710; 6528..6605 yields 0.82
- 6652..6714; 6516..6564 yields 0.81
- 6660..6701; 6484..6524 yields 0.85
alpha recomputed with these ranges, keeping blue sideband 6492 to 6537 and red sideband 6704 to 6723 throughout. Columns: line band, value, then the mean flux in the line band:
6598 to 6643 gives -2.2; 28.6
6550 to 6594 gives -2.8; 31.2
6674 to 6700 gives 0.1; 24.2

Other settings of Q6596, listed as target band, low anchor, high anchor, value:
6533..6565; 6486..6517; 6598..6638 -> -0.086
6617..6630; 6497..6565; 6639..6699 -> -0.011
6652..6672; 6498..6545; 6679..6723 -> -0.020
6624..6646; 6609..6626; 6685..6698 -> 0.012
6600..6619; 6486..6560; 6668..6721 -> -0.058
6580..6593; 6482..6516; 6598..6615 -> -0.072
